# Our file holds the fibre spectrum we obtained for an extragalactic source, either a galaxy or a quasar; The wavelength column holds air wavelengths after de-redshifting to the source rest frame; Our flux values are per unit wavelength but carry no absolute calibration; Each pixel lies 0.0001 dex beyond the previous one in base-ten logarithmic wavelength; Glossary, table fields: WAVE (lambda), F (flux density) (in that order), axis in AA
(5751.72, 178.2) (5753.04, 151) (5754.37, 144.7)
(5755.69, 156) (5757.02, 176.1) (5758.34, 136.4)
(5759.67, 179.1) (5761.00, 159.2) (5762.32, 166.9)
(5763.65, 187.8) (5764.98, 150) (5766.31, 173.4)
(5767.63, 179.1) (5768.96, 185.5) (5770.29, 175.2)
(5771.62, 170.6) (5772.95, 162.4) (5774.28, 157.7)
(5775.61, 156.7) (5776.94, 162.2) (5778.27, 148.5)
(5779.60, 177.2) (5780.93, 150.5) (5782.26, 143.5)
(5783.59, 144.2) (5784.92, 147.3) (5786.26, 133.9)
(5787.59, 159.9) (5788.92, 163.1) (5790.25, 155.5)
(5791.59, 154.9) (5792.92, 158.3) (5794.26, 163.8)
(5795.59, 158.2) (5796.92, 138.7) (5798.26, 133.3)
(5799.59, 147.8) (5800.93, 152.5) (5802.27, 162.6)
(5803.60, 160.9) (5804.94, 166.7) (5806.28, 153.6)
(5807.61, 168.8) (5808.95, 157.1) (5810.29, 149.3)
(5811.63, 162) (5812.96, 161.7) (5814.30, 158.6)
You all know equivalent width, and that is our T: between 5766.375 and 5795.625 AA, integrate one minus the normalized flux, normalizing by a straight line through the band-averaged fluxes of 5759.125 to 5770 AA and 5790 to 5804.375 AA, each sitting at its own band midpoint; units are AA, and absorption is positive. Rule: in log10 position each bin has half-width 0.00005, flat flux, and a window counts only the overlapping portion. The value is 0.6 AA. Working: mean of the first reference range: 173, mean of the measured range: 160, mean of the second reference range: 153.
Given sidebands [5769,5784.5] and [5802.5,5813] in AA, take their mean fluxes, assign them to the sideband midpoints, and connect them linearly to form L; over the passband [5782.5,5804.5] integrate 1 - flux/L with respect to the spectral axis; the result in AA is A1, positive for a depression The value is 1.1 AA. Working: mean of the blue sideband 160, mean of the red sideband 160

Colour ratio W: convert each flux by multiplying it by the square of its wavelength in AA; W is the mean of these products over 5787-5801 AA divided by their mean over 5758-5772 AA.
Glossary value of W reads 0.91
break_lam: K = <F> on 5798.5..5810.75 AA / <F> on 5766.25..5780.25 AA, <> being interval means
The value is 0.94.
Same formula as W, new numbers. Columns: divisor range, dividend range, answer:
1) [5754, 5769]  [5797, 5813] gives 0.95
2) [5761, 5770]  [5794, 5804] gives 0.89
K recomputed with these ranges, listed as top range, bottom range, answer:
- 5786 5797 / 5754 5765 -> 0.96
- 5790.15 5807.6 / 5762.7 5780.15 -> 0.92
